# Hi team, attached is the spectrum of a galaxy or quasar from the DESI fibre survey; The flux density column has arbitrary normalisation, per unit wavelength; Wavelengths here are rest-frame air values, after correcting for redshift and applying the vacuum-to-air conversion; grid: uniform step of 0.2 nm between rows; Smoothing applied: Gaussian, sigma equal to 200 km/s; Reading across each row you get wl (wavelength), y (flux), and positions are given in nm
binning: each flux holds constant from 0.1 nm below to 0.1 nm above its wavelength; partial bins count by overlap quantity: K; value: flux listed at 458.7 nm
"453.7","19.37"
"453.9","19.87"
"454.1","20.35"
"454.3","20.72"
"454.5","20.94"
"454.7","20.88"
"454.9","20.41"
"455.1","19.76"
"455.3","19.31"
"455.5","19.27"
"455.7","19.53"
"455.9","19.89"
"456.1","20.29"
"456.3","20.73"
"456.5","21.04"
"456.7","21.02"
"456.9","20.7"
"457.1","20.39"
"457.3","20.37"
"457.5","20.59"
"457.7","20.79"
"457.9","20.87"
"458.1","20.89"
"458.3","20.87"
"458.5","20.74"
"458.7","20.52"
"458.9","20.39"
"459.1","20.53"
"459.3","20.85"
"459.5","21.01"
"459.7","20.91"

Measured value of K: 20.52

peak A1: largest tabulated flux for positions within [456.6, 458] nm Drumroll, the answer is 21.02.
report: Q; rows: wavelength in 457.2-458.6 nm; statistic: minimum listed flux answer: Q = 20.37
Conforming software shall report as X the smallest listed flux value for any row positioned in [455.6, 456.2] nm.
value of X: 19.53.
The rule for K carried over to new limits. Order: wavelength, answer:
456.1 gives 20.29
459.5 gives 21.01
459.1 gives 20.53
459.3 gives 20.85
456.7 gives 21.02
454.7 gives 20.88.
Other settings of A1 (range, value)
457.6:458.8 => 20.89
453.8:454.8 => 20.94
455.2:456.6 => 21.04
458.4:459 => 20.74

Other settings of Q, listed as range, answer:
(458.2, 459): 20.39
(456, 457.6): 20.29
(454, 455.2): 19.76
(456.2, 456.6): 20.73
